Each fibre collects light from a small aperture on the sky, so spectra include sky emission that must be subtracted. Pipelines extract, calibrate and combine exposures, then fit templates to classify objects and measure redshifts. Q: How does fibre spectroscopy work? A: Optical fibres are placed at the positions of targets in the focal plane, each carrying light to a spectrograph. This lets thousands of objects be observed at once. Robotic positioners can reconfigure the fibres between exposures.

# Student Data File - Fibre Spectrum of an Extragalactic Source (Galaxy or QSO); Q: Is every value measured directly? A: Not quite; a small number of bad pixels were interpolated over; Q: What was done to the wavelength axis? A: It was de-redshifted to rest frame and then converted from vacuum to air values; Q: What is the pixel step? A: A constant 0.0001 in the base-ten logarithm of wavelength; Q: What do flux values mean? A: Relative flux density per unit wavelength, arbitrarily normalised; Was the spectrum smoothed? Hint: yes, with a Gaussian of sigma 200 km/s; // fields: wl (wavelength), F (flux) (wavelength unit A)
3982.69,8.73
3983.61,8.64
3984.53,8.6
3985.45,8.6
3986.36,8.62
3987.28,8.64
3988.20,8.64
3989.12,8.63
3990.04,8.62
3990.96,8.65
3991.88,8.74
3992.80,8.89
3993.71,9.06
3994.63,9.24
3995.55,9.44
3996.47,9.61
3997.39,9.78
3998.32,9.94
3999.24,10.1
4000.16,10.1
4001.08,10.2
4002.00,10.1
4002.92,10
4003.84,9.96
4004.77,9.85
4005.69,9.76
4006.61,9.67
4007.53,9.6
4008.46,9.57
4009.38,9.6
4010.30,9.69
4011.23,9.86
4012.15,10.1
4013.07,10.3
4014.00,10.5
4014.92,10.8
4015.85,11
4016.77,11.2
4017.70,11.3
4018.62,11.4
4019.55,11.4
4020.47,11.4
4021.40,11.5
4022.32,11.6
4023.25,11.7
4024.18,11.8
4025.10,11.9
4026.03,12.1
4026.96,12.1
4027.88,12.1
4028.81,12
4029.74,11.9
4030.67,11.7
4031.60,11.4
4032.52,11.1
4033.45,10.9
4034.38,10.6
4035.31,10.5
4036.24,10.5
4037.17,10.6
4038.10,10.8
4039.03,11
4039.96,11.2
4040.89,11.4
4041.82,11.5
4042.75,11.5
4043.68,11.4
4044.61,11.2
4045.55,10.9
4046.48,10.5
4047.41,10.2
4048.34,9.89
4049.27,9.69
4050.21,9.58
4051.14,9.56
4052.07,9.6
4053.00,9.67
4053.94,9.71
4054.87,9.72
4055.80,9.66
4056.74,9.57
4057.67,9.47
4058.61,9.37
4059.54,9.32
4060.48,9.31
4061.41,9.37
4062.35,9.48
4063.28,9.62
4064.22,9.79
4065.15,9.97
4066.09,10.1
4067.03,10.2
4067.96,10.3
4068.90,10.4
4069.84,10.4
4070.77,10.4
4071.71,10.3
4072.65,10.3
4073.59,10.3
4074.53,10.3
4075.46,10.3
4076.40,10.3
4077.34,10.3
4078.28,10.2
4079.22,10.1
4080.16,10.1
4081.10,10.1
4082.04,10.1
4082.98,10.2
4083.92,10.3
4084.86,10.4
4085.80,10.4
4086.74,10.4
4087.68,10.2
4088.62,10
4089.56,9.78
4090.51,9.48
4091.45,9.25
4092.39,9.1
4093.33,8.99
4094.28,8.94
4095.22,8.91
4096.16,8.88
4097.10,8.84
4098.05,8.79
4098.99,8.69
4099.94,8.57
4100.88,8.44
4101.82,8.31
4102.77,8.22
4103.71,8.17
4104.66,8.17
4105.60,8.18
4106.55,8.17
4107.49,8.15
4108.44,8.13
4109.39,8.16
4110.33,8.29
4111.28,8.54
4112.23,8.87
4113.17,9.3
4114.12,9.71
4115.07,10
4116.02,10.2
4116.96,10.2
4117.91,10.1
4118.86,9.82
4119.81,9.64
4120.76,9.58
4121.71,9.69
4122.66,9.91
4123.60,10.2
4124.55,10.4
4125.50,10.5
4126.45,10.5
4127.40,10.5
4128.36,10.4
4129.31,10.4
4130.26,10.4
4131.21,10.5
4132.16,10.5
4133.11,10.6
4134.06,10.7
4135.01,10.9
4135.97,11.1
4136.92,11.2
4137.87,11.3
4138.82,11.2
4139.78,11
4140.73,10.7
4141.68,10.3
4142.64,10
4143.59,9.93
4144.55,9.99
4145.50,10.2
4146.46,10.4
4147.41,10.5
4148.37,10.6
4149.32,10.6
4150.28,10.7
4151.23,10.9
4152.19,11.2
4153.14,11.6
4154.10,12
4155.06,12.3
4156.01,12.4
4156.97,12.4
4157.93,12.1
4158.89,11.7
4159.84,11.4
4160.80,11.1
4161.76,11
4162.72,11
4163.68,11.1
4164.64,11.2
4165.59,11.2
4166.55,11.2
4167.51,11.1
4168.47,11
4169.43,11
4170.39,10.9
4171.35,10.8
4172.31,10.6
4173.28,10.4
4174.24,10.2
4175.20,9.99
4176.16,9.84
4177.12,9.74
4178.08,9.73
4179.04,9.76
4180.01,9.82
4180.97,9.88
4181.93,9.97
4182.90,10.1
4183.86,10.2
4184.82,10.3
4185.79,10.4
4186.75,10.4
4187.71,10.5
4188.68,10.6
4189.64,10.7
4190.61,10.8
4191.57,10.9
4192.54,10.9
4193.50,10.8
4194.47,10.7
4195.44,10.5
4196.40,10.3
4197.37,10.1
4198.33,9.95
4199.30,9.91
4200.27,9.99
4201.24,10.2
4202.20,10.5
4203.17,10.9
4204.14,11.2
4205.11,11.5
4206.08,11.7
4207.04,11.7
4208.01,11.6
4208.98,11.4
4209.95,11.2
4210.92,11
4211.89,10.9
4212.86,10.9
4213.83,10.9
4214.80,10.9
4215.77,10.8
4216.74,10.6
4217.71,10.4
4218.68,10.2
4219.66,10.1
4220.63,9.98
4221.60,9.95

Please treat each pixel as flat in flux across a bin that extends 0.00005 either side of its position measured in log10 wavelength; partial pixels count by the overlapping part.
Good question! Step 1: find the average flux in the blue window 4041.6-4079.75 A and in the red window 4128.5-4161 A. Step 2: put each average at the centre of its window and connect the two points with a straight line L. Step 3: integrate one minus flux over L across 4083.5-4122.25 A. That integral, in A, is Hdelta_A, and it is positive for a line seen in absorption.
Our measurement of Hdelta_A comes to 5.0 A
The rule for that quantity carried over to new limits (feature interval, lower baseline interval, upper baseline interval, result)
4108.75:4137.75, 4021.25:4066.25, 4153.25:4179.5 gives 2.2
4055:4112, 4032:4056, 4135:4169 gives 6.6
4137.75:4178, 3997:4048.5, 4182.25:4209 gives -0.8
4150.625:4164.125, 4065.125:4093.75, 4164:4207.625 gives -1.5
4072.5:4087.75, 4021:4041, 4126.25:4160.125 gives 1.3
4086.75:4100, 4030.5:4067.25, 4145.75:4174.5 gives 1.7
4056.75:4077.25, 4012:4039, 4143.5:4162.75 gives 2.3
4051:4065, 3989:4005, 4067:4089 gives 0.7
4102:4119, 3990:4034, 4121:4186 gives 2.8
